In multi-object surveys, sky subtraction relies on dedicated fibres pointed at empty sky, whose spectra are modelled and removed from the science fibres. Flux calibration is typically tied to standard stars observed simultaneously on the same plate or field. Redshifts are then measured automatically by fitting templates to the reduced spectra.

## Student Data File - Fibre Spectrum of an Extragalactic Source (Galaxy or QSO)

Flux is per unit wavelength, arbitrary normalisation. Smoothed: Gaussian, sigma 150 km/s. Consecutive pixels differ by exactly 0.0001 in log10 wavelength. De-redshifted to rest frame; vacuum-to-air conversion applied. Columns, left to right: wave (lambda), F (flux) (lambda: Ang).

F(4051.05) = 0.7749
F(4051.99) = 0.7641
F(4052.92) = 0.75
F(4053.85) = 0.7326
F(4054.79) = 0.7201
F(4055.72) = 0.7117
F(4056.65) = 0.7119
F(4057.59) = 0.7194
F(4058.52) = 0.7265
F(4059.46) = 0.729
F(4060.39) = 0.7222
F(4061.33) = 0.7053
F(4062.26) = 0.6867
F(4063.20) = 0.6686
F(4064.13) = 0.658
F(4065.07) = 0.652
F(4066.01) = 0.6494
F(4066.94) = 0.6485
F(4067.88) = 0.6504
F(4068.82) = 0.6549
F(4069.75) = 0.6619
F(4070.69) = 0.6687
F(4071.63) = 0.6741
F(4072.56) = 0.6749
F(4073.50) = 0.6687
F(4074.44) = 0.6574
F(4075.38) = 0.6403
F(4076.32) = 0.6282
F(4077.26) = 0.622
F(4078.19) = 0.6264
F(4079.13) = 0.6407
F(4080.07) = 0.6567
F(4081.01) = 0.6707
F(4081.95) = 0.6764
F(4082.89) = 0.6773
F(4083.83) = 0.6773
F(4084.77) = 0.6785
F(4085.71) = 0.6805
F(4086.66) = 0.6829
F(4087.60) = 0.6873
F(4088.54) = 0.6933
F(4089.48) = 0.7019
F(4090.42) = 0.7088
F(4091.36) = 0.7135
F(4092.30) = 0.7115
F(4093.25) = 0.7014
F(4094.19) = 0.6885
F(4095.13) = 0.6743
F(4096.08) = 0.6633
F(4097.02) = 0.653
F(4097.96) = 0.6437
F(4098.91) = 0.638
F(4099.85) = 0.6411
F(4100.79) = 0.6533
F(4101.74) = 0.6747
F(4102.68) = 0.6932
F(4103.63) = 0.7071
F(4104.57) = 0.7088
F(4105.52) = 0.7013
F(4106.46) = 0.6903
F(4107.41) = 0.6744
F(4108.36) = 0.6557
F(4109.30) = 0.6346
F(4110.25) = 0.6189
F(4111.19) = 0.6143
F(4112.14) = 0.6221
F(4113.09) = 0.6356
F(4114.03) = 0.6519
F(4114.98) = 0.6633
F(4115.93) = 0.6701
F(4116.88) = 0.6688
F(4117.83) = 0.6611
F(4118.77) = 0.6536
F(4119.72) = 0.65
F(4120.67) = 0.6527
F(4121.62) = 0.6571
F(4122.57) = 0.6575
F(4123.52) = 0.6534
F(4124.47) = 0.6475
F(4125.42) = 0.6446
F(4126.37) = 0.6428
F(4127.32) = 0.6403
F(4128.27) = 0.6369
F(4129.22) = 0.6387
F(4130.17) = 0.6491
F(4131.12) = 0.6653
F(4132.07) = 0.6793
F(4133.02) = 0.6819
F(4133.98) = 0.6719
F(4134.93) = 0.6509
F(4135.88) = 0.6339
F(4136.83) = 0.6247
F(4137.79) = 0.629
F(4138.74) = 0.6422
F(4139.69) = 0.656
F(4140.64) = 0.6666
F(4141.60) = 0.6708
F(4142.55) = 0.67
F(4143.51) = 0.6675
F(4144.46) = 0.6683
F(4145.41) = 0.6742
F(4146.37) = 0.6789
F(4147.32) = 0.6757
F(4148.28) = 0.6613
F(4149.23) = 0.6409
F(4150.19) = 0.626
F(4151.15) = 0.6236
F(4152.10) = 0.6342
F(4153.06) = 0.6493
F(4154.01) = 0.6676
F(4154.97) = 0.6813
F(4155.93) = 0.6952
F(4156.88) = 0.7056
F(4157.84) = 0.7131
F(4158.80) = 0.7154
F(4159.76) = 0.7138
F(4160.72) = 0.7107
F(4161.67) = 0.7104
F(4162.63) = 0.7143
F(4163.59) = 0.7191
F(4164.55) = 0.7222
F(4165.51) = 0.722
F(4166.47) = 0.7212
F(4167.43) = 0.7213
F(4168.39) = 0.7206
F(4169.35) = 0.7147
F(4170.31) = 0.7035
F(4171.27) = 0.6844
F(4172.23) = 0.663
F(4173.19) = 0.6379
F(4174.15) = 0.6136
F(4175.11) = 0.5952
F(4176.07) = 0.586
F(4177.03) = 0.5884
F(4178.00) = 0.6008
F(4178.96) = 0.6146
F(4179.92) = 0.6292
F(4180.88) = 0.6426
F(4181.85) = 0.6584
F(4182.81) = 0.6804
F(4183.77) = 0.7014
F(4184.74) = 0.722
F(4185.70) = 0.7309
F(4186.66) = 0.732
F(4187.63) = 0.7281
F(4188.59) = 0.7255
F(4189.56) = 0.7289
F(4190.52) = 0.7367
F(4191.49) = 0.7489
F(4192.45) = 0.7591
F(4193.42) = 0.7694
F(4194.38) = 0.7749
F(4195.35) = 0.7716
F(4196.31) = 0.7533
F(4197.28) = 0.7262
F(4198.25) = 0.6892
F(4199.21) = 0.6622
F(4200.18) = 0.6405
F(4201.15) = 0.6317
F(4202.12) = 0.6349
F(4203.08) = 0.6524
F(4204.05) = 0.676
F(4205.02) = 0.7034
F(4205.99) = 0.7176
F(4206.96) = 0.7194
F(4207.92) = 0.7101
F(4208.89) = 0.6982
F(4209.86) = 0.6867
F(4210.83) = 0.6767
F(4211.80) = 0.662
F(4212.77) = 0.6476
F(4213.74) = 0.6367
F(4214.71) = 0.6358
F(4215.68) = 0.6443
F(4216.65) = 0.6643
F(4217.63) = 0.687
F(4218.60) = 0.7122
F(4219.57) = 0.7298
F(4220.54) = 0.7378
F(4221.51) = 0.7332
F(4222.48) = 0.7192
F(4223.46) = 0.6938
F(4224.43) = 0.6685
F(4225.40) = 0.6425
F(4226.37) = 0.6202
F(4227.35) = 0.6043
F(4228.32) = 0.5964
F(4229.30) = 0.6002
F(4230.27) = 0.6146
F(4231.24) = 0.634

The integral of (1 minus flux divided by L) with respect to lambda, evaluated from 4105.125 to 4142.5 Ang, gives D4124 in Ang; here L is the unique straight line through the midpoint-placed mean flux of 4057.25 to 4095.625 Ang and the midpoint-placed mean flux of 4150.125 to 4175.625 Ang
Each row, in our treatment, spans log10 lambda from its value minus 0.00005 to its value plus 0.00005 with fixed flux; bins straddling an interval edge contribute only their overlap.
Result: 1.6 Ang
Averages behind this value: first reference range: 0.676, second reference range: 0.686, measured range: 0.653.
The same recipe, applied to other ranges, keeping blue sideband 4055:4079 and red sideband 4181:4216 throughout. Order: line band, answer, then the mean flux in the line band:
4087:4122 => 0.61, 0.669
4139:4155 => 0.70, 0.659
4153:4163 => -0.13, 0.7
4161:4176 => 0.10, 0.689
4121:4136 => 0.69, 0.654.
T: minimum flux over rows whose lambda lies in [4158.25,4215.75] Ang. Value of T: 0.586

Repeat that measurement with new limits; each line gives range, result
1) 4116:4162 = 0.6236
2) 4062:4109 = 0.622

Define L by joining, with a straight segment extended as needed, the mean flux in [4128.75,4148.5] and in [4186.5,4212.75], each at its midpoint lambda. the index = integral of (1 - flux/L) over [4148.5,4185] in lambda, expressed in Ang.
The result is 0.5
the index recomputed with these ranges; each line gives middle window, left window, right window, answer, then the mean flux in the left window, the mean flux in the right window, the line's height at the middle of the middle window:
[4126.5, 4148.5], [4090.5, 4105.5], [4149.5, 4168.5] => 1.0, 0.679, 0.693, 0.688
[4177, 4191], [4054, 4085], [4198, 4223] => -0.1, 0.674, 0.681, 0.68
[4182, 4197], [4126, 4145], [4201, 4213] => -1.4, 0.655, 0.68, 0.674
